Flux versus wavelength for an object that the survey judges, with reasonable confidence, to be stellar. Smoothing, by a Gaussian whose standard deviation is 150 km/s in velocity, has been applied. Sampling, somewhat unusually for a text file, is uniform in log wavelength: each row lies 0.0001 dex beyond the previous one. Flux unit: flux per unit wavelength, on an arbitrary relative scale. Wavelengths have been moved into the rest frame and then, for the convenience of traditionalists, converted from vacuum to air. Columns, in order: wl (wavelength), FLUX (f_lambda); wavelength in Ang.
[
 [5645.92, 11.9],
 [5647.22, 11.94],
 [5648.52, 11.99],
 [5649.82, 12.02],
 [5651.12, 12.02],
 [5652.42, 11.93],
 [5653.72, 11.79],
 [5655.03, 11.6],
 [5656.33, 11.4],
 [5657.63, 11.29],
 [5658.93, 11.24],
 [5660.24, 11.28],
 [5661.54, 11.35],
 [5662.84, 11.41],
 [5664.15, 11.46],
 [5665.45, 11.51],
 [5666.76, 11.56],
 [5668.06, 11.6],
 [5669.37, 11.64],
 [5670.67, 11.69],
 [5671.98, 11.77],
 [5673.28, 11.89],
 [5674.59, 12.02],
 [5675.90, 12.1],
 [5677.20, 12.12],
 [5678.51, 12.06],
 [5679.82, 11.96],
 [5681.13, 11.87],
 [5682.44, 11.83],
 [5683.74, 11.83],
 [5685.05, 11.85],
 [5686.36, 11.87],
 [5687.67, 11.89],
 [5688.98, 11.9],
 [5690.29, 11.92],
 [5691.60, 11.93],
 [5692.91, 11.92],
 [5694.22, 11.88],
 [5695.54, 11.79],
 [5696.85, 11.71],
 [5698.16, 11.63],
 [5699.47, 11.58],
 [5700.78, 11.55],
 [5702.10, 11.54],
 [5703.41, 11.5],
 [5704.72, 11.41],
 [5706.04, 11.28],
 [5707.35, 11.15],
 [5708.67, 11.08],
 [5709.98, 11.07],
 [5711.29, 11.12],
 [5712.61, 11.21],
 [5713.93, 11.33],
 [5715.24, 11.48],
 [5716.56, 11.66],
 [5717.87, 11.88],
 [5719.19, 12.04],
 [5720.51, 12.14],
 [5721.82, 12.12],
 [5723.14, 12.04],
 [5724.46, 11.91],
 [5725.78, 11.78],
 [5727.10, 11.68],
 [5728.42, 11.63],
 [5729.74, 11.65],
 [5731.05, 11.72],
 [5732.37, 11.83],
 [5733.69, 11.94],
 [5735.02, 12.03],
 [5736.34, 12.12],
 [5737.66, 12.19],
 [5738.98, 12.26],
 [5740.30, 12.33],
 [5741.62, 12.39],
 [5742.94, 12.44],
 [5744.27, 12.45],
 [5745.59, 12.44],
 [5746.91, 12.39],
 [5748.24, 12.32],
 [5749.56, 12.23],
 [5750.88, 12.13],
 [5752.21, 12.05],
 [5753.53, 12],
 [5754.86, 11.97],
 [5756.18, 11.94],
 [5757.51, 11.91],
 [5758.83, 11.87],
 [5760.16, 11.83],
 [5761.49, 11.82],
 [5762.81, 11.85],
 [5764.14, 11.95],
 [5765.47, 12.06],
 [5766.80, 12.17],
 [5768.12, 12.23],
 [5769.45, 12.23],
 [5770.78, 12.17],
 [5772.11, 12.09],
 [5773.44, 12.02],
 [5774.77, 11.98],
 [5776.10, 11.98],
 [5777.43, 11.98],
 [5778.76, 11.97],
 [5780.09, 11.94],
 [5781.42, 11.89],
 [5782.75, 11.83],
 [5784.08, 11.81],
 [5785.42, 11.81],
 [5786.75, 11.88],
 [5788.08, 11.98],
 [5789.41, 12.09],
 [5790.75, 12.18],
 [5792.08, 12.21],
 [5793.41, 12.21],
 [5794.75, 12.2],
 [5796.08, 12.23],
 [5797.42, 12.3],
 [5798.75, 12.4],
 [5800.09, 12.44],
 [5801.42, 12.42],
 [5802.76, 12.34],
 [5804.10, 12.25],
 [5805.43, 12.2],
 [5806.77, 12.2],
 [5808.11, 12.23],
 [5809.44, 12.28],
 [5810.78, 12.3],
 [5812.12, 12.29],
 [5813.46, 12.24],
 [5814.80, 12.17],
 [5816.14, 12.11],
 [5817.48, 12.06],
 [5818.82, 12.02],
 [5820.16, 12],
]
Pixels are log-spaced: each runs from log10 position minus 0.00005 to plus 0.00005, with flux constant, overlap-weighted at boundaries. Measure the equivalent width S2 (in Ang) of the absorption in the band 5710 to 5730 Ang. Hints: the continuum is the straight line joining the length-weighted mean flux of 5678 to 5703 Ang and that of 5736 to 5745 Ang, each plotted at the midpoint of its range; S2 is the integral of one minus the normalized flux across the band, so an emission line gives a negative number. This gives 0.7 Ang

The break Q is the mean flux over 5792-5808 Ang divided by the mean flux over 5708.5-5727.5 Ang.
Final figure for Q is 1.05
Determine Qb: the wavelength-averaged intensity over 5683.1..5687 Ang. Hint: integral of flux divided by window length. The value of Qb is 11.8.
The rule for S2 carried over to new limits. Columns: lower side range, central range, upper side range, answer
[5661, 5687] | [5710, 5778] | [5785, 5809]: 0.3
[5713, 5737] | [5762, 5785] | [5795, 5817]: 0.2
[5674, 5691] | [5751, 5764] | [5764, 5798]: 0.1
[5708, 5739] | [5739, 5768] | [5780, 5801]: -0.6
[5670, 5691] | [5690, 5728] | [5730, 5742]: 1.2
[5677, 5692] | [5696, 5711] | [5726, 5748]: 0.7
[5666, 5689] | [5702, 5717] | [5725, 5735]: 0.6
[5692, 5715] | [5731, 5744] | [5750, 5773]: -0.4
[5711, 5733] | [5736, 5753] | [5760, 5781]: -0.6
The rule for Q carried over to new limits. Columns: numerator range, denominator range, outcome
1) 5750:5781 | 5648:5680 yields 1.03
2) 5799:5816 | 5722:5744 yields 1.02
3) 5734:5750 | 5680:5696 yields 1.03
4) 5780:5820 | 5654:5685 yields 1.04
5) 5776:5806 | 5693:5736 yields 1.04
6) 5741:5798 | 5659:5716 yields 1.04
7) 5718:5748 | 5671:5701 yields 1.02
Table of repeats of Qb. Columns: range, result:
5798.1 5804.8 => 12.4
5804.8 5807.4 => 12.2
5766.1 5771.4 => 12.2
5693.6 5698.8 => 11.7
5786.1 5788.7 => 11.9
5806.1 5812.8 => 12.3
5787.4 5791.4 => 12.1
